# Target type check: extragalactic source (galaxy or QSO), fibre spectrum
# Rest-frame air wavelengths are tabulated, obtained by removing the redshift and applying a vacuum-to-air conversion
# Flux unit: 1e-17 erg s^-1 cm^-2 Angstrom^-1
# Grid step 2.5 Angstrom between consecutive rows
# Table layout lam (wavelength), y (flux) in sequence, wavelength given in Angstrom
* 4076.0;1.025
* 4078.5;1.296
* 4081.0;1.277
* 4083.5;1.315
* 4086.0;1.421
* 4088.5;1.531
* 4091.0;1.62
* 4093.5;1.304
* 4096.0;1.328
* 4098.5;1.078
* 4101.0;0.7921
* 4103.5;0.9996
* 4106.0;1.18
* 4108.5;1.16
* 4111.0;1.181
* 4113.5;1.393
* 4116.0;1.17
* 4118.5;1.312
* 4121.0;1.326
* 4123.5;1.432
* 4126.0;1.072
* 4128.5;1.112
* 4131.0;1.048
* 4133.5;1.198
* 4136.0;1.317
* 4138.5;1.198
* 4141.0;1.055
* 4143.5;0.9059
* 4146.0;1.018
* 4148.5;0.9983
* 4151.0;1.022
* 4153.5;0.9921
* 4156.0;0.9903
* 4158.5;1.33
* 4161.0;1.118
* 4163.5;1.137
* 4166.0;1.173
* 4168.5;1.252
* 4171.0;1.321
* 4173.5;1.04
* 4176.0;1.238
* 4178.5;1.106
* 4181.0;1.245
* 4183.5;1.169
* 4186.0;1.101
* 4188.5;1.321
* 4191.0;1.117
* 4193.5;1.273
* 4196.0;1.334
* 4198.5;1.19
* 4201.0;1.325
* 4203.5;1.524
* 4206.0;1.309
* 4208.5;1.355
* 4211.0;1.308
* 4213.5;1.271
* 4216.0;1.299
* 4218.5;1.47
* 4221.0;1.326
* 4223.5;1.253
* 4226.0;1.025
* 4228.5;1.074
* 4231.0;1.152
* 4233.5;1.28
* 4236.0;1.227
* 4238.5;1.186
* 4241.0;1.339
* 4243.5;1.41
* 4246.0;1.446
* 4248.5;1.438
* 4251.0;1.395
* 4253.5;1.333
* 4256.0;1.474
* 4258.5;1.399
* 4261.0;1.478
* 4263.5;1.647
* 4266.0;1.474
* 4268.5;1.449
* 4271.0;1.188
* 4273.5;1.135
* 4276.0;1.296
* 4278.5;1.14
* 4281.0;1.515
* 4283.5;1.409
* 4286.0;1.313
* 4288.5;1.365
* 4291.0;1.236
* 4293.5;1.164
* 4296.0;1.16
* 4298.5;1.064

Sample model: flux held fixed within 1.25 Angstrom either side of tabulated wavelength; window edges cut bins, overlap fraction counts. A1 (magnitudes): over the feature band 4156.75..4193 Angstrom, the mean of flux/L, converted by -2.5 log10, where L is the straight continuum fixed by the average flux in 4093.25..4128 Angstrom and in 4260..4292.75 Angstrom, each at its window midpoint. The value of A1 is 0.06 mag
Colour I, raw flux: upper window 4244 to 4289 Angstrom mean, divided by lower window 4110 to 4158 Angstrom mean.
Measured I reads 1.21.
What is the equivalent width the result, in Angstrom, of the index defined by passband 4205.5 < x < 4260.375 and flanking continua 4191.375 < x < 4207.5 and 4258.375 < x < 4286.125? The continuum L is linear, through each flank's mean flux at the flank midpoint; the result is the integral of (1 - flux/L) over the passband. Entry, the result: 1.3 Angstrom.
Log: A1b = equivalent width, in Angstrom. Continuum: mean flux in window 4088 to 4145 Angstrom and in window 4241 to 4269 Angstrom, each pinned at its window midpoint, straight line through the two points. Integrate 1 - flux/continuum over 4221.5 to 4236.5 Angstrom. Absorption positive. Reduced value 2.4 Angstrom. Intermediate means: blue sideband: 1.2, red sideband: 1.44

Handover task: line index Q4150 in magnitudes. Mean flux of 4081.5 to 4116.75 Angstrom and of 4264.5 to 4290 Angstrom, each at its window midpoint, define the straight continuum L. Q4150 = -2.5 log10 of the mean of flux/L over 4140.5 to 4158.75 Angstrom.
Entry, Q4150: 0.24 mag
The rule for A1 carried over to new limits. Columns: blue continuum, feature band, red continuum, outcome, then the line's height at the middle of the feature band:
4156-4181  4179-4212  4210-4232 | -0.049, 1.21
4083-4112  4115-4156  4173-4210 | 0.103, 1.24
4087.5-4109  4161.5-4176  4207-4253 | 0.065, 1.26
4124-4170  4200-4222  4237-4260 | -0.061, 1.28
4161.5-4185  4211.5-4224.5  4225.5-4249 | -0.074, 1.24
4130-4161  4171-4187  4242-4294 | 0.003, 1.17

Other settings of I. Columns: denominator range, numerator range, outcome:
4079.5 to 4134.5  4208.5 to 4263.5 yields 1.07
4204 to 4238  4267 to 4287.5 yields 1.04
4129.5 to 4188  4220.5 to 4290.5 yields 1.17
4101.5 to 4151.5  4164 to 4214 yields 1.08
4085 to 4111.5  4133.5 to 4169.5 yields 0.90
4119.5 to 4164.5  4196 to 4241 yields 1.13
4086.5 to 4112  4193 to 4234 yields 1.05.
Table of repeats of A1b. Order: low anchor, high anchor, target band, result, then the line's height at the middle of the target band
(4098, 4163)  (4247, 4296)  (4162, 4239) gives 0.21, 1.24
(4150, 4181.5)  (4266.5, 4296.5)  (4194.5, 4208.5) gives -1.69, 1.19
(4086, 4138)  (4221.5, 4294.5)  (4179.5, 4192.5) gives 0.87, 1.28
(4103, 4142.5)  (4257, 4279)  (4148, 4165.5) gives 2.07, 1.24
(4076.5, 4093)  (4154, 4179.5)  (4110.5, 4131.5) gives 0.89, 1.29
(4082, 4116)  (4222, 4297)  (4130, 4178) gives 5.61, 1.27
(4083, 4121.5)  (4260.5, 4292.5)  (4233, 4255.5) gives -0.18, 1.33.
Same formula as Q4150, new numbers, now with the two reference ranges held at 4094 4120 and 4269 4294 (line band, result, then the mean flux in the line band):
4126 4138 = 0.02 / 1.16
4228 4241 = 0.04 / 1.21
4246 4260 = -0.12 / 1.41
